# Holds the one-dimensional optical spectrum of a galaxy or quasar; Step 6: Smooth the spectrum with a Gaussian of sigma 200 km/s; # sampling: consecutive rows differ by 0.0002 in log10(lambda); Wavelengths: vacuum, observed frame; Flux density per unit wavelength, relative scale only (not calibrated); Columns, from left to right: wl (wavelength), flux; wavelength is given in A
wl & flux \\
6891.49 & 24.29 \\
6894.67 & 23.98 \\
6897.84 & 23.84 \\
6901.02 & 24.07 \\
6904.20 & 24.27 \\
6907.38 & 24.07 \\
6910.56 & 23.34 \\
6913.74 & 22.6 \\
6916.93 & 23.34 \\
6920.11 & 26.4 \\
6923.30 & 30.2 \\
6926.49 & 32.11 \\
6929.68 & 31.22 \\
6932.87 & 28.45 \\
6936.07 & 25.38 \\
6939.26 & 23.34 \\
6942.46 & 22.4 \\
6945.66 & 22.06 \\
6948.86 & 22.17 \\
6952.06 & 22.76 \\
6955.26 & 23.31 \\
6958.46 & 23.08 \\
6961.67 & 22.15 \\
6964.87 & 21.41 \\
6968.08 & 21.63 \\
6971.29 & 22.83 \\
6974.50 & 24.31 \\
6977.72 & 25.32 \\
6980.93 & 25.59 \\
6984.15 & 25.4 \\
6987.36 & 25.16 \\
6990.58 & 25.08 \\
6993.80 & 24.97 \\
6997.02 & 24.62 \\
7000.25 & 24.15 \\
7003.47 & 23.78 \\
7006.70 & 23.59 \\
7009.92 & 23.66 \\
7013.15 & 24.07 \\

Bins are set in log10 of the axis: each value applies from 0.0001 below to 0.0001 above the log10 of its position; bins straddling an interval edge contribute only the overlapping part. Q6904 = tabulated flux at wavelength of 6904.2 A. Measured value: 24.27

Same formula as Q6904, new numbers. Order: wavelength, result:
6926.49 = 32.11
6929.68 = 31.22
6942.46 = 22.4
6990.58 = 25.08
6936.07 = 25.38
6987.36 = 25.16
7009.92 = 23.66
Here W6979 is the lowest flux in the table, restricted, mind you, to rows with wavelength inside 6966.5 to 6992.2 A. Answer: 21.63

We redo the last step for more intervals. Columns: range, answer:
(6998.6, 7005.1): 23.78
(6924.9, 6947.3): 22.06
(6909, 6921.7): 22.6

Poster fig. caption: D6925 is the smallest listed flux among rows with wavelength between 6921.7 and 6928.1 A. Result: 30.2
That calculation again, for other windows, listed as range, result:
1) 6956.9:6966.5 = 21.41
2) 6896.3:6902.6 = 23.84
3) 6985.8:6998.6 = 24.62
